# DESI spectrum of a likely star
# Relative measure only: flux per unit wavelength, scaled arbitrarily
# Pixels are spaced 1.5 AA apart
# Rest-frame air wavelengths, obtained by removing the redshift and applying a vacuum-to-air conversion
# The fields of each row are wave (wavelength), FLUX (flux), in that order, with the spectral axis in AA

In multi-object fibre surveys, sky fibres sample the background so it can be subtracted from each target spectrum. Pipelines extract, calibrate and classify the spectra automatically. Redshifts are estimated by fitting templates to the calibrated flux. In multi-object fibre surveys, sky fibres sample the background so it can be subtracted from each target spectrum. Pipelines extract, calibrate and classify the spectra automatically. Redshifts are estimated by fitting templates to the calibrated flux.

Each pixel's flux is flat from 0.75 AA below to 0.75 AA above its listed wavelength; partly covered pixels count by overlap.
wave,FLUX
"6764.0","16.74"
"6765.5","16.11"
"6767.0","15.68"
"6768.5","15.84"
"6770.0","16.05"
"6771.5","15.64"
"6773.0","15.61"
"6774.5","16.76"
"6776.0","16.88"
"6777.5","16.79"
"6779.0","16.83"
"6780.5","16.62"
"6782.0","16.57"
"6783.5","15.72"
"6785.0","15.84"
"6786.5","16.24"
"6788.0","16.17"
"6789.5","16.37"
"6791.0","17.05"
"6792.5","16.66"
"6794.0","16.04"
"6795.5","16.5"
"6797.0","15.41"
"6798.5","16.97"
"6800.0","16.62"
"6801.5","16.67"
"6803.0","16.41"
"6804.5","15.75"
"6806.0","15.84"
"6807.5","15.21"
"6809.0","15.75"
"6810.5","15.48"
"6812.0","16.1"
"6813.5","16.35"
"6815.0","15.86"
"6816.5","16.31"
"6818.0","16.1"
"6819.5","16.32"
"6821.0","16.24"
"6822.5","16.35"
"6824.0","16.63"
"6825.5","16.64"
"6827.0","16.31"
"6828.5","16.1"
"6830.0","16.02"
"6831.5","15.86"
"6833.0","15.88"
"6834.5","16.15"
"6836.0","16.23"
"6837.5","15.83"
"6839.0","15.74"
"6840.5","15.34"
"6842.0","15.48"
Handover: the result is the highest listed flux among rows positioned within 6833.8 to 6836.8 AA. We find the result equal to 16.23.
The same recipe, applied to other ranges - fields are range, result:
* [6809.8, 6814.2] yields 16.35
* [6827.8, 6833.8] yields 16.1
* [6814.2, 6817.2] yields 16.31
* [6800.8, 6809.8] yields 16.67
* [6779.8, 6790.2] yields 16.62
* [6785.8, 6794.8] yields 17.05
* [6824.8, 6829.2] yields 16.64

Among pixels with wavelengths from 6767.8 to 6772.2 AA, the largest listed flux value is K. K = 16.05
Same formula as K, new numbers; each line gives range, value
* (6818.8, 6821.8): 16.32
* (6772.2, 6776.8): 16.88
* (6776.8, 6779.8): 16.83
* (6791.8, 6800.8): 16.97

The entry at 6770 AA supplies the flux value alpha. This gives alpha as 16.05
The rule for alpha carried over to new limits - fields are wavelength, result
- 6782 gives 16.57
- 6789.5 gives 16.37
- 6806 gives 15.84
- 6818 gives 16.1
